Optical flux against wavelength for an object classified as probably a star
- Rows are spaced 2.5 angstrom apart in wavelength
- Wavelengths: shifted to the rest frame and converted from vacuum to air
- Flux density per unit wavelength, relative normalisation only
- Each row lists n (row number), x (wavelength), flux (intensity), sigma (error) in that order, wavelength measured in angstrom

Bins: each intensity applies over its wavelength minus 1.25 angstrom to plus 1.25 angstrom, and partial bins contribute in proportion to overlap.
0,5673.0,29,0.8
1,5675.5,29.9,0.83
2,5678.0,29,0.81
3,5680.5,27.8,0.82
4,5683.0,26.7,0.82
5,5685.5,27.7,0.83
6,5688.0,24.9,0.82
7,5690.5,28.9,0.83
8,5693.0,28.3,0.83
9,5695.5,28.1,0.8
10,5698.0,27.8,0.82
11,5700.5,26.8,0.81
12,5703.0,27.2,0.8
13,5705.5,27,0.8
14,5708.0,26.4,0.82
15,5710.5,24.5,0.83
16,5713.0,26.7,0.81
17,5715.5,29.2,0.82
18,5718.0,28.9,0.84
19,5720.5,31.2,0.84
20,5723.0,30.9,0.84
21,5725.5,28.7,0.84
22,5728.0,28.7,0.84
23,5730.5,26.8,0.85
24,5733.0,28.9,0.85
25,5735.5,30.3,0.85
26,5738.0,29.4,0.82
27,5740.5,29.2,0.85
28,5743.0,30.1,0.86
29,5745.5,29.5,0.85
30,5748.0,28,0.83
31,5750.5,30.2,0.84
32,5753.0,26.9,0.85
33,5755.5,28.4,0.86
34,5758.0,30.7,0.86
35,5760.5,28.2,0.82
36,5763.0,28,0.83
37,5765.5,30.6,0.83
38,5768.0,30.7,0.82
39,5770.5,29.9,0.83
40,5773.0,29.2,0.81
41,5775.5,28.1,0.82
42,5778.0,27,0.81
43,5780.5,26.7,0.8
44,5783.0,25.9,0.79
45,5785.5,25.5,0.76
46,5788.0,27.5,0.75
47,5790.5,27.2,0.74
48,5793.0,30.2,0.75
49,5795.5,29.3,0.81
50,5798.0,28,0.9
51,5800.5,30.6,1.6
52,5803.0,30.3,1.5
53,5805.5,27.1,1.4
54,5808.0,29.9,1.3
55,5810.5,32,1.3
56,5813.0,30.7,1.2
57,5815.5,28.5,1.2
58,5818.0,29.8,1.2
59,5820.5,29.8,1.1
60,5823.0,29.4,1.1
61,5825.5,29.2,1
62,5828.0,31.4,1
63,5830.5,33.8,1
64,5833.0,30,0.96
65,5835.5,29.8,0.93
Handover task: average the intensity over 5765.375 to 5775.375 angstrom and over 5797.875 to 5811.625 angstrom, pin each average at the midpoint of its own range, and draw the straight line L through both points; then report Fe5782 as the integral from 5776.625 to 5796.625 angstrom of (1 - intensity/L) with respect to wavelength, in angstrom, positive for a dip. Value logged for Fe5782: 1.6 angstrom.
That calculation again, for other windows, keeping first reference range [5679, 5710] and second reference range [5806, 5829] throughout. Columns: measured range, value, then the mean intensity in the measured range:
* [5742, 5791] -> 0.7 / 28.4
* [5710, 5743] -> -1.1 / 28.9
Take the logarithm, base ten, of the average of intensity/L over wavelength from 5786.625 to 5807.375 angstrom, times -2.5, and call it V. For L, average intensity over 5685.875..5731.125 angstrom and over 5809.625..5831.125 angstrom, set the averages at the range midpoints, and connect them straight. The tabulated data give 0.04 mag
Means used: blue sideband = 27.8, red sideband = 30.4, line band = 28.8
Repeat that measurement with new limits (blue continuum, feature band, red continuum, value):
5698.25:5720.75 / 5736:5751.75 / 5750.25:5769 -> -0.032 mag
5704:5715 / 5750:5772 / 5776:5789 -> -0.106 mag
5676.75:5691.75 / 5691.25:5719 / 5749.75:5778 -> 0.021 mag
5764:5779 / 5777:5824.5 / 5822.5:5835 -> 0.049 mag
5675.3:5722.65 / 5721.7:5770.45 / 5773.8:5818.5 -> -0.040 mag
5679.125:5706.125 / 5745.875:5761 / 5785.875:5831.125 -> -0.010 mag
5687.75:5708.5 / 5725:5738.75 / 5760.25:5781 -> -0.028 mag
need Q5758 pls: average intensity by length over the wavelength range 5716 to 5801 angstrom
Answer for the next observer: 28.8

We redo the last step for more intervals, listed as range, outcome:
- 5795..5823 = 29.6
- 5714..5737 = 29.3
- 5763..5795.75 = 28.3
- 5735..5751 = 29.5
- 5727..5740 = 28.8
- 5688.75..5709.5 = 27.5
